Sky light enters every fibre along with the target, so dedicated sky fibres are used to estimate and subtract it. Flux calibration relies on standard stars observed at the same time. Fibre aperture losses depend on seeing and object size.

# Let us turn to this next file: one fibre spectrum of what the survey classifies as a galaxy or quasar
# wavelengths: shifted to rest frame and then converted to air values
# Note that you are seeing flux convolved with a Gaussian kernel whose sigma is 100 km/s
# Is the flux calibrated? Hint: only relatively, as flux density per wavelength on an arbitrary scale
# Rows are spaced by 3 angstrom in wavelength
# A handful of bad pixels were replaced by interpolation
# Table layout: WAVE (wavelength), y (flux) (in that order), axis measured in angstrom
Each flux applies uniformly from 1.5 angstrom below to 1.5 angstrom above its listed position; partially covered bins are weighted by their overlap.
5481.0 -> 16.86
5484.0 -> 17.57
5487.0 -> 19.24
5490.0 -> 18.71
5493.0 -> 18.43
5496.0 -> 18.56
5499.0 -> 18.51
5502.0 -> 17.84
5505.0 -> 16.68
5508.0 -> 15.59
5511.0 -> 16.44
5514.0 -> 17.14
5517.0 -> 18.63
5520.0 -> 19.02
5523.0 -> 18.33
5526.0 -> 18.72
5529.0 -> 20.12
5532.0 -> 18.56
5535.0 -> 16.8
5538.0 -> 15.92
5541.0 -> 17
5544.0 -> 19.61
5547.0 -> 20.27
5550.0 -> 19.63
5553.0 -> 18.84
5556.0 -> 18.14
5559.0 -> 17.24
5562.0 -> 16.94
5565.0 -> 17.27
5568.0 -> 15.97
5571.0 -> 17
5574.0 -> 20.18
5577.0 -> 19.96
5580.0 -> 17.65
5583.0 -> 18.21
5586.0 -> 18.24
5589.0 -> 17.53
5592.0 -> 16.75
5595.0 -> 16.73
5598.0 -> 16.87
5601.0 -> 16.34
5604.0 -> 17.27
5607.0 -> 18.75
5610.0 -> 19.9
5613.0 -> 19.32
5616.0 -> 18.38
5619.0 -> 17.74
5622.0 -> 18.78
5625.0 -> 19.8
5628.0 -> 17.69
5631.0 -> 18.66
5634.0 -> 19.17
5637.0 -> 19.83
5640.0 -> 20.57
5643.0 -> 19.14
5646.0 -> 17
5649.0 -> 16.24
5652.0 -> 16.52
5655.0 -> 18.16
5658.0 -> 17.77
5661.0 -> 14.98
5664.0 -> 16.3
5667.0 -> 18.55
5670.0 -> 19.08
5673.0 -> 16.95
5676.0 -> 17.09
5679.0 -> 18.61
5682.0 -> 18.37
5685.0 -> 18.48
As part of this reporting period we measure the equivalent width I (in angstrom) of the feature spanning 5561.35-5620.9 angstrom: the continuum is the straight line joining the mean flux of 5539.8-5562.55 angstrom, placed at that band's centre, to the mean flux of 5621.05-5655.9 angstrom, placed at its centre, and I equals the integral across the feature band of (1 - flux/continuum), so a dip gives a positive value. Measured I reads 2.0 angstrom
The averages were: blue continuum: 18.5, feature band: 17.9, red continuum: 18.5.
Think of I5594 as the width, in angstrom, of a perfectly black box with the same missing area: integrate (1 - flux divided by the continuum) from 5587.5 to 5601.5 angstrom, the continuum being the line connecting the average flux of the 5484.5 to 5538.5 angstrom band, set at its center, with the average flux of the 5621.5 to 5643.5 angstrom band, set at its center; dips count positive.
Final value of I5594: 1.5 angstrom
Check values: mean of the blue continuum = 18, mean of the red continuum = 19.2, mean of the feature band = 16.9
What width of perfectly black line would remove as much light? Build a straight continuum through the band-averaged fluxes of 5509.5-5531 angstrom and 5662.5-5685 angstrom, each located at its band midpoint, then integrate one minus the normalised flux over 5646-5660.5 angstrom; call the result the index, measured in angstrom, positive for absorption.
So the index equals 0.8 angstrom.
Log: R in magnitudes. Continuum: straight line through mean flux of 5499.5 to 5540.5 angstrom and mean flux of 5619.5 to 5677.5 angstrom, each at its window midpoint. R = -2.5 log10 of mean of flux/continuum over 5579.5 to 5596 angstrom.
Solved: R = 0.02 mag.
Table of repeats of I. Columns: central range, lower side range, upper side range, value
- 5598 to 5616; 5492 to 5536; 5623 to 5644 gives 0.7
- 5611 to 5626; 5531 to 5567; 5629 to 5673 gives -0.7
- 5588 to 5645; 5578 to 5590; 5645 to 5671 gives -2.4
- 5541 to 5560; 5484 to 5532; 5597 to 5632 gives -0.7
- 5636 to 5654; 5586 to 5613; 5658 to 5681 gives -0.7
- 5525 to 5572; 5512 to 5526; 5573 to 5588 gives 1.2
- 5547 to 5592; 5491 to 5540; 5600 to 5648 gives 0.4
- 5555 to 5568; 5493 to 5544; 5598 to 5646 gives 0.7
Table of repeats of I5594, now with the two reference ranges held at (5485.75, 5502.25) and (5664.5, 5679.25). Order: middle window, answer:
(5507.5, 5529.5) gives 0.6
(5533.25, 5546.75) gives 0.6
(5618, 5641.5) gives -1.3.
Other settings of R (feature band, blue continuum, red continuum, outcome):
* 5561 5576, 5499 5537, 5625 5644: 0.05 mag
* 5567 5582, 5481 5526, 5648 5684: -0.03 mag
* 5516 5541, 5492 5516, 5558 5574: -0.05 mag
